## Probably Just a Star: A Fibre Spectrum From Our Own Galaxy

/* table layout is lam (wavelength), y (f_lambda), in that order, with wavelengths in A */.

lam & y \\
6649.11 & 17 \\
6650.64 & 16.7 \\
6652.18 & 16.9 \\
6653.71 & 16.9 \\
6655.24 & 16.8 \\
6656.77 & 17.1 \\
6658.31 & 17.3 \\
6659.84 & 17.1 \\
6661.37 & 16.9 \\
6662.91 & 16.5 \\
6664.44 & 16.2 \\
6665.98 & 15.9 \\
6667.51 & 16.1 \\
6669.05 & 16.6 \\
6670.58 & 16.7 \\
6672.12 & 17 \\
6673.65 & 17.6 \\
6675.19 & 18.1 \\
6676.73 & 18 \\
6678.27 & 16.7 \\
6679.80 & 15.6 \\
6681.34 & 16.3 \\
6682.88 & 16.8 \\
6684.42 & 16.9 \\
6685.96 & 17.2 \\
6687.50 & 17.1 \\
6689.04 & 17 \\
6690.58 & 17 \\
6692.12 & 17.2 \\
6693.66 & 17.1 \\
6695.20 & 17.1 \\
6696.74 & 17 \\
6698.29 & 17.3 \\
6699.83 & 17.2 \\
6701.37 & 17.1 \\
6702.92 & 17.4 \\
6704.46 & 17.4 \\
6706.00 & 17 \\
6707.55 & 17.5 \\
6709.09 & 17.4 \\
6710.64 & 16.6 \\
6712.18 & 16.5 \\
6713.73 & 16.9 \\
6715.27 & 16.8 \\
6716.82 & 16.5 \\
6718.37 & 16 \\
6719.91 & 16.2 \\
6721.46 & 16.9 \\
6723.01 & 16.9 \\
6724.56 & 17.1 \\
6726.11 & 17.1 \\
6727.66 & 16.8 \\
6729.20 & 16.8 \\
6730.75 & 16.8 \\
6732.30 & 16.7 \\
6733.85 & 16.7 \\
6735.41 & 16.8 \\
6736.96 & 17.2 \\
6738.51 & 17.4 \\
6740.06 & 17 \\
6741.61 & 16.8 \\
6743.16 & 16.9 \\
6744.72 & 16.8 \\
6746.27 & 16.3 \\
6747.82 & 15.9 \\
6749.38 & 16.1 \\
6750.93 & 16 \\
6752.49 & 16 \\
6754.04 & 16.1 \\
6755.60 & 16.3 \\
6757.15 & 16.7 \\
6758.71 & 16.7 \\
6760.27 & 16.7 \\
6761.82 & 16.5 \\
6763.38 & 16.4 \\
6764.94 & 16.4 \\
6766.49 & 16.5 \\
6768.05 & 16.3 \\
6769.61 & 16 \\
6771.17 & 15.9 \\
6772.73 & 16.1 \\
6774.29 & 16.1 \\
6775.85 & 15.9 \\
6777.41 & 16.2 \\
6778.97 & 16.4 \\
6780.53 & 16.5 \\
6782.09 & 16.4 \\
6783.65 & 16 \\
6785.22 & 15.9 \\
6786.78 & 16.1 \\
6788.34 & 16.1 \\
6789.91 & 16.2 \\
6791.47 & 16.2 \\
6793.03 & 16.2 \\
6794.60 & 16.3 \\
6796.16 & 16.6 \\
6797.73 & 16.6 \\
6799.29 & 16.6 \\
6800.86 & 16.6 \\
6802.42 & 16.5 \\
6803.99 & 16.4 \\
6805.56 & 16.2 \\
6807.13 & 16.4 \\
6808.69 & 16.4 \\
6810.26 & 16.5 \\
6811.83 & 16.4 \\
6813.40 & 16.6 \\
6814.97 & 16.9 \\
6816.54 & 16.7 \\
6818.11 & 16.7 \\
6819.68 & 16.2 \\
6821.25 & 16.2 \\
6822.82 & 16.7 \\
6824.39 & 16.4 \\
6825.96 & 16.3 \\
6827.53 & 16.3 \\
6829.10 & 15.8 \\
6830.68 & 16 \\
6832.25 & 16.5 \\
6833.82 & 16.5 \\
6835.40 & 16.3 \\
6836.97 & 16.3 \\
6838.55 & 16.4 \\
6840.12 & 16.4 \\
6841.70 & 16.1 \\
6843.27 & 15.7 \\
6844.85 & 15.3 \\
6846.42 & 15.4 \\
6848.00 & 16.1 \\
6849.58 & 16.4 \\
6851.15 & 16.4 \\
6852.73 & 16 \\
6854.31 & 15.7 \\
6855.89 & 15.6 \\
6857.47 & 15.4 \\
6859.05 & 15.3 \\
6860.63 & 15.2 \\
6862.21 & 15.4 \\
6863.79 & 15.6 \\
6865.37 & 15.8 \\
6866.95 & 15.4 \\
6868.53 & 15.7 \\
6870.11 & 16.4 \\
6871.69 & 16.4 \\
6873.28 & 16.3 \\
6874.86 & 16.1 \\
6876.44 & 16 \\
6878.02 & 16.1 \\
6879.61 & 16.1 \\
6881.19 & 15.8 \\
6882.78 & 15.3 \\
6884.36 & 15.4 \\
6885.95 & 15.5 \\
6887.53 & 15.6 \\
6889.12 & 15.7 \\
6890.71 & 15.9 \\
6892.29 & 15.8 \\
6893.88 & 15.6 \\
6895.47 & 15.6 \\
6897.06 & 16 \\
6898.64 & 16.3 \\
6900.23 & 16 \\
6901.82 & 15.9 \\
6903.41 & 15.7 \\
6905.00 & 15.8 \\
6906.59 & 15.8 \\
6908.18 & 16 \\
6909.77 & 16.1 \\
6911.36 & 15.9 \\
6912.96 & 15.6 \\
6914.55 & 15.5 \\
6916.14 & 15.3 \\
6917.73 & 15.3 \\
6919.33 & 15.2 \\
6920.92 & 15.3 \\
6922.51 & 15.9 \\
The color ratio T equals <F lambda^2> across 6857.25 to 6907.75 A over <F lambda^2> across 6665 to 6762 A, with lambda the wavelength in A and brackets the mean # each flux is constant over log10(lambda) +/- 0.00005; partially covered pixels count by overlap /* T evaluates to 0.99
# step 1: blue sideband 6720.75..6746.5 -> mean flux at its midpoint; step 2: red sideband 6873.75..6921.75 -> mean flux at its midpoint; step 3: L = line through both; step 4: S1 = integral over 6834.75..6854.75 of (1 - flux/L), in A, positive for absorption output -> 0.1 A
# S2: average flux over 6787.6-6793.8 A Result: 16.2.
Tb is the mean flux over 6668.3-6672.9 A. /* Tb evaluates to 16.8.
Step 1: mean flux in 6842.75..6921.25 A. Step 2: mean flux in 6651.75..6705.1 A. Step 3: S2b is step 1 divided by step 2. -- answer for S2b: 0.9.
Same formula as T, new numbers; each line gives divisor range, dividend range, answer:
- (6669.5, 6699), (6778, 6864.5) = 0.99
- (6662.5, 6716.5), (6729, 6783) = 0.99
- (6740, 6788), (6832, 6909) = 1.00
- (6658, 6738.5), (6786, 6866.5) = 0.99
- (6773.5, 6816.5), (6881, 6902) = 0.99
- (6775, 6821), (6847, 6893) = 0.99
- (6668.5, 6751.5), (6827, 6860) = 0.98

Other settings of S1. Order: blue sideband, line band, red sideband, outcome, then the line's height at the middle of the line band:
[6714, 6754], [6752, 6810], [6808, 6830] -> 0.8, 16.5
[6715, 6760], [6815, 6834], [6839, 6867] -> -0.5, 16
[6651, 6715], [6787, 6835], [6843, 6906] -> -0.7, 16.2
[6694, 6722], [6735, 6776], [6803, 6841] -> 0.7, 16.7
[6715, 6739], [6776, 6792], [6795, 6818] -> 0.4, 16.6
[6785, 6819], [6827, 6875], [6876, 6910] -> 0.5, 16.1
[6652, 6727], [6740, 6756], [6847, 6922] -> 0.2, 16.6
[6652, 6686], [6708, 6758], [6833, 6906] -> -0.4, 16.5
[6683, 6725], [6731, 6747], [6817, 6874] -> -0.1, 16.7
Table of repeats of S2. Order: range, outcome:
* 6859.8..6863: 15.3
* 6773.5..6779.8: 16.2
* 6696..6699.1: 17.1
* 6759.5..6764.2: 16.5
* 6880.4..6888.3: 15.5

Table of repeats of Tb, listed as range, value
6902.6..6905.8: 15.7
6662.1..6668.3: 16.2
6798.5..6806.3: 16.5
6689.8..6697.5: 17.1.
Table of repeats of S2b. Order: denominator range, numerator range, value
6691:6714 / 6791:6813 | 0.96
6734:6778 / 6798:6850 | 0.99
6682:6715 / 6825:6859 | 0.94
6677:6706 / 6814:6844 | 0.96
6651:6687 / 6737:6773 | 0.98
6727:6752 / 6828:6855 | 0.96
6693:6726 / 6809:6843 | 0.97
